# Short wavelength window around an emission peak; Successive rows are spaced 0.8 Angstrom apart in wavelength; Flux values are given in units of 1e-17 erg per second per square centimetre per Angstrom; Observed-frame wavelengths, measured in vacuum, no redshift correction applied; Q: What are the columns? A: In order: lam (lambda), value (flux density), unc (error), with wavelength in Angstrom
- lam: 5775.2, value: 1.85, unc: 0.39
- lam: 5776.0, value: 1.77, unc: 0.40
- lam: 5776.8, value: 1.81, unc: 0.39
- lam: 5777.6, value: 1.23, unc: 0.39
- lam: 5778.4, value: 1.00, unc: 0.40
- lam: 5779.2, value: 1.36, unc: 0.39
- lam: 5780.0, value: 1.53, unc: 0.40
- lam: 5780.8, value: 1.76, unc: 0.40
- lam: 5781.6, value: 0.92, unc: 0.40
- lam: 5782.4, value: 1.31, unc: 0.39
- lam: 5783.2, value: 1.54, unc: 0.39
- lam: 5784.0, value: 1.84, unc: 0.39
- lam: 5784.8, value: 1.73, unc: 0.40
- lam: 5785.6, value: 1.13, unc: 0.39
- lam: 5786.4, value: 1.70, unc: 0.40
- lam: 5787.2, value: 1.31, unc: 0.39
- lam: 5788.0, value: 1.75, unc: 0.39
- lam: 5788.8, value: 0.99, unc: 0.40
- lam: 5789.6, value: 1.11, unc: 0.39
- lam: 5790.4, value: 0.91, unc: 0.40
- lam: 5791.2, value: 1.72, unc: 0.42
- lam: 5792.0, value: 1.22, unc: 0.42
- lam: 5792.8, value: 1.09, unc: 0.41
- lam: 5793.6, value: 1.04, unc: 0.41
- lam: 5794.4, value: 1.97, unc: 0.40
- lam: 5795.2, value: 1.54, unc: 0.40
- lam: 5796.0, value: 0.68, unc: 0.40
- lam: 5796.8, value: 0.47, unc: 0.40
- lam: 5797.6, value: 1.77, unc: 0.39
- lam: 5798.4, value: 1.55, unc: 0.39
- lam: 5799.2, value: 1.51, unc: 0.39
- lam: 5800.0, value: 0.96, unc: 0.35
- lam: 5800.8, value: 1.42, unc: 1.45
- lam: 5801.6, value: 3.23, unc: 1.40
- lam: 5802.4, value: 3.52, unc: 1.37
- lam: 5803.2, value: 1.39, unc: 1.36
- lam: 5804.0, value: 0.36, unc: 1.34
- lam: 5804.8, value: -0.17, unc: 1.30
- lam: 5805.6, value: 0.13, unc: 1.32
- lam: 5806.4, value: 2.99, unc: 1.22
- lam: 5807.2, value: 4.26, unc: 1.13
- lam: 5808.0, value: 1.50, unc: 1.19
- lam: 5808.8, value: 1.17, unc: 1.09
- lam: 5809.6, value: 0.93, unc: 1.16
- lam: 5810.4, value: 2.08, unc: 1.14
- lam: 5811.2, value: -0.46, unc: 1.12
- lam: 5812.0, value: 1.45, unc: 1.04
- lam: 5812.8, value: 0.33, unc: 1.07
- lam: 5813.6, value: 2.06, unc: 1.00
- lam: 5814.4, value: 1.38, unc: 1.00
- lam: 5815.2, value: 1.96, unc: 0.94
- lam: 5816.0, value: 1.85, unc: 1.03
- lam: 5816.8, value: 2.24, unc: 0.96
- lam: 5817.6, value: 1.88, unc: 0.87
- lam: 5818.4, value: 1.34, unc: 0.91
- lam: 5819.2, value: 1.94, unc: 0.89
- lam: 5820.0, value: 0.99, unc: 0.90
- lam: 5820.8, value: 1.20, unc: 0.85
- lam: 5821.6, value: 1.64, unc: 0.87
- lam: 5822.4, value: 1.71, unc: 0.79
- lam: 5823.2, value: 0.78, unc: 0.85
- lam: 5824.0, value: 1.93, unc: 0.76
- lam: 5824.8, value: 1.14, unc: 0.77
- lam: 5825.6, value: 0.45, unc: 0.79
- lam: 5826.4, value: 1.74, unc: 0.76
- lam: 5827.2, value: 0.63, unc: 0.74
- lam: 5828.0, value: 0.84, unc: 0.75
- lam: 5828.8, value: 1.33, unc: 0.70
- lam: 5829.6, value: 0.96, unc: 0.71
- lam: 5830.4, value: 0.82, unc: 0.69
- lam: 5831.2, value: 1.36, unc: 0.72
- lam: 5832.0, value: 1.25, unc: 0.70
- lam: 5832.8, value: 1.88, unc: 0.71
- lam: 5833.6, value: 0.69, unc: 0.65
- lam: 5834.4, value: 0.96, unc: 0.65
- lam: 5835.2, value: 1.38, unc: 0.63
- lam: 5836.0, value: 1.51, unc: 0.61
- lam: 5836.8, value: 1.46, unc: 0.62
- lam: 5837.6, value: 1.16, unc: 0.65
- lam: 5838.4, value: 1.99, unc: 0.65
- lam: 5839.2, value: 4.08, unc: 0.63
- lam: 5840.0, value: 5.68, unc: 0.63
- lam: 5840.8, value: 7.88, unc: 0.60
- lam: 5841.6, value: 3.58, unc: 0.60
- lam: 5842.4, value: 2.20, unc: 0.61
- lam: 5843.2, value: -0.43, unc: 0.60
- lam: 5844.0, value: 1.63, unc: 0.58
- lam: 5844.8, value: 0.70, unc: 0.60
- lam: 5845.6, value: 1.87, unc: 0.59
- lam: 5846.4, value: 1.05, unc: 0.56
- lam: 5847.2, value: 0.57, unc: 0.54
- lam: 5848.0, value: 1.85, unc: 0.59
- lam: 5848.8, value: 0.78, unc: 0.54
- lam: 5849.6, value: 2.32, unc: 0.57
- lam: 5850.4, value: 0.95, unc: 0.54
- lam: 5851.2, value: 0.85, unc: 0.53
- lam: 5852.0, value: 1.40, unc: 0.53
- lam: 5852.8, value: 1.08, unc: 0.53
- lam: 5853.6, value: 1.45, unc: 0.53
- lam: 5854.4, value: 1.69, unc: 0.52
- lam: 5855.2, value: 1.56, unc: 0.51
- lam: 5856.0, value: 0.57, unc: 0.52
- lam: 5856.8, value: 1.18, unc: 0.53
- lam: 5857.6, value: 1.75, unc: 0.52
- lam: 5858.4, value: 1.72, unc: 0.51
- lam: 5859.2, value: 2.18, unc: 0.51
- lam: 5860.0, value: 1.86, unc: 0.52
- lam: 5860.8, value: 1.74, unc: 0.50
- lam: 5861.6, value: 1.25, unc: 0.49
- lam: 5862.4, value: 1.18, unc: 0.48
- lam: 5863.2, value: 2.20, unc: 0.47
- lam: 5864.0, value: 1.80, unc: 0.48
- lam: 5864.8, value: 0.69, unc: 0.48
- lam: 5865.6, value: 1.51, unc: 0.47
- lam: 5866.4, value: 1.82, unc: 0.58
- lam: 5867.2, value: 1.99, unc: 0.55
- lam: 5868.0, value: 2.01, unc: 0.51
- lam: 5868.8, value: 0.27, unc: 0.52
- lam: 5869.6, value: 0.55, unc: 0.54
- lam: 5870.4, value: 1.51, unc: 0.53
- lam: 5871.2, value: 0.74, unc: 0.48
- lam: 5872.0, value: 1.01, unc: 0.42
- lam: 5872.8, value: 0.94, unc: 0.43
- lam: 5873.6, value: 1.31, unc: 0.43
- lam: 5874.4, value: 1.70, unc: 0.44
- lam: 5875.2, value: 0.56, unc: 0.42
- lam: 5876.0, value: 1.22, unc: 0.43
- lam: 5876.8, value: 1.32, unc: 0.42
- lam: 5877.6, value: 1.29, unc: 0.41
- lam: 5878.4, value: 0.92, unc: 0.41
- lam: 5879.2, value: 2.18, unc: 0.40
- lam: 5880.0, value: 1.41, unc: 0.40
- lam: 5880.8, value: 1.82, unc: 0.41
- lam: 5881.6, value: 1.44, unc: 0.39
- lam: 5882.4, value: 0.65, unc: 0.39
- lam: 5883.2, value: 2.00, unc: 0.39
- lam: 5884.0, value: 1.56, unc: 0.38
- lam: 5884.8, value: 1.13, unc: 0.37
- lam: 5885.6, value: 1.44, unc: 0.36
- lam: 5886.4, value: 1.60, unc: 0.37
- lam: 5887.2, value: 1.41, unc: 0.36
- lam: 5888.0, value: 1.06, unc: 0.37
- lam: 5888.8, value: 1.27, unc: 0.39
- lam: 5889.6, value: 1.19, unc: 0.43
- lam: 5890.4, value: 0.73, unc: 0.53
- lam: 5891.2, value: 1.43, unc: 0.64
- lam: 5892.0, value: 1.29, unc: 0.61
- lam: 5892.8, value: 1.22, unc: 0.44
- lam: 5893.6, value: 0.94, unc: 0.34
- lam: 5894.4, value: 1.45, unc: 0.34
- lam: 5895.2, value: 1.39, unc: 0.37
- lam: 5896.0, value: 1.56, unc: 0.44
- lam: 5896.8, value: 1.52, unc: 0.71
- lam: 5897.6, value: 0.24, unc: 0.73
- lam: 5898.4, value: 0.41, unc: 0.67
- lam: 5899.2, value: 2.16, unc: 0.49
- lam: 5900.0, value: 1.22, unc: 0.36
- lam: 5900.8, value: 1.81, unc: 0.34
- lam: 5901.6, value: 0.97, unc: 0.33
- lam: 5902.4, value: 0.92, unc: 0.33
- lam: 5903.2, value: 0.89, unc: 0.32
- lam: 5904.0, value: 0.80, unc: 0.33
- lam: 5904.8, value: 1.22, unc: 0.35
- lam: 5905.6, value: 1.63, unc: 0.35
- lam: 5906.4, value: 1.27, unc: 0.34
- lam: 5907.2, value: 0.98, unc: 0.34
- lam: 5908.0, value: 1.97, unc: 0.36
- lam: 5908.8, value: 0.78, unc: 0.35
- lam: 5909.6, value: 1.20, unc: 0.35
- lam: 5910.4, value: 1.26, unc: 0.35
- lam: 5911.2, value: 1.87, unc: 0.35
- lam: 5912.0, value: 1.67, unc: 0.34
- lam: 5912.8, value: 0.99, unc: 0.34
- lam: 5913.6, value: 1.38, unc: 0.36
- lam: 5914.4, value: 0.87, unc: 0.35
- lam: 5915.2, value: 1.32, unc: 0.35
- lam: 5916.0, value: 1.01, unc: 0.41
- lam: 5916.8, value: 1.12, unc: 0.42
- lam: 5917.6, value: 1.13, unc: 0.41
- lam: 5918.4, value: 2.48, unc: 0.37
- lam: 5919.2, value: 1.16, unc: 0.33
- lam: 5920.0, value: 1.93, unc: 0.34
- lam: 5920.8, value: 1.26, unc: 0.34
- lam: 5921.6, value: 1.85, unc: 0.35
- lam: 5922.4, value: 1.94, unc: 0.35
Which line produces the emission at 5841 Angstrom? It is Hbeta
